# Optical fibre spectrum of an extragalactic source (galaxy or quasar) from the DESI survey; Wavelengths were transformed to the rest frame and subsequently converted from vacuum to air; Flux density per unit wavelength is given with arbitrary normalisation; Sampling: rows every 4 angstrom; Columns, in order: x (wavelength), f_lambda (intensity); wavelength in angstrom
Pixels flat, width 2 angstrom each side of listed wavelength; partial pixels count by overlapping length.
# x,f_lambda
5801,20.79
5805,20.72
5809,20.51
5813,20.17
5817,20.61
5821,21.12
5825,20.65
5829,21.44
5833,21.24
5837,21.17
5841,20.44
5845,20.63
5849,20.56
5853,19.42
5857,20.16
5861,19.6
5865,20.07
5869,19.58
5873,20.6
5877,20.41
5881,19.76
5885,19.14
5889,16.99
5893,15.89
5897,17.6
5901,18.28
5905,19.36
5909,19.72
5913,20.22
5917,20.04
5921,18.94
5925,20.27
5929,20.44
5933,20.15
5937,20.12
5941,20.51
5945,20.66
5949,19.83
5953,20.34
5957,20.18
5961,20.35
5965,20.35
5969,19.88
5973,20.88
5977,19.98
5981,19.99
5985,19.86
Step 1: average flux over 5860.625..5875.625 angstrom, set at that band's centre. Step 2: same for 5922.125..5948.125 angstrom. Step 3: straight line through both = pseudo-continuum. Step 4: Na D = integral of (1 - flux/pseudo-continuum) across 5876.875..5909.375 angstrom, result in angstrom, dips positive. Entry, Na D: 2.76 angstrom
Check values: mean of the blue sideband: 20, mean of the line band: 18.4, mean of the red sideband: 20.3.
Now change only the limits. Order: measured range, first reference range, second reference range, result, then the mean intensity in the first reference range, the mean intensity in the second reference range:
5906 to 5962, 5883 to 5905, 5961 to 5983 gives -3.2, 17.7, 20.2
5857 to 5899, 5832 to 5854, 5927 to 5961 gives 3.0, 20.6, 20.3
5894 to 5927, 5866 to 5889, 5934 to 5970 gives 1.2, 19.7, 20.3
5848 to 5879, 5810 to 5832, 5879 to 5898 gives -1.8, 20.8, 17.9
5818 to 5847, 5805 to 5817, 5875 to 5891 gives -1.3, 20.4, 19.1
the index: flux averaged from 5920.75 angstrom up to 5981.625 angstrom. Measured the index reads 20.2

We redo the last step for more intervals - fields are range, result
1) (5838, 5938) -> 19.5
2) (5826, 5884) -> 20.3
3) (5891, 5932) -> 19.1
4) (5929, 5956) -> 20.3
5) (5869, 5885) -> 20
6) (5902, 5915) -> 19.7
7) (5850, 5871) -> 19.8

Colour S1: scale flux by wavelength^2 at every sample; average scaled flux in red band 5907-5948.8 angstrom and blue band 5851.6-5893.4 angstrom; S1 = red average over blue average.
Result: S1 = 1.1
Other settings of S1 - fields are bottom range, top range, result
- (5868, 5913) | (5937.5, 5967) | 1.10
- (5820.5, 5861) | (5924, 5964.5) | 1.02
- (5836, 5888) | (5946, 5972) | 1.04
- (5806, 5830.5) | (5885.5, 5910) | 0.89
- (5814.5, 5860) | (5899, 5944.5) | 0.99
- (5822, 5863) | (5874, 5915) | 0.93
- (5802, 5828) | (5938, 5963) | 1.03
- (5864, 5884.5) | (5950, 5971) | 1.04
